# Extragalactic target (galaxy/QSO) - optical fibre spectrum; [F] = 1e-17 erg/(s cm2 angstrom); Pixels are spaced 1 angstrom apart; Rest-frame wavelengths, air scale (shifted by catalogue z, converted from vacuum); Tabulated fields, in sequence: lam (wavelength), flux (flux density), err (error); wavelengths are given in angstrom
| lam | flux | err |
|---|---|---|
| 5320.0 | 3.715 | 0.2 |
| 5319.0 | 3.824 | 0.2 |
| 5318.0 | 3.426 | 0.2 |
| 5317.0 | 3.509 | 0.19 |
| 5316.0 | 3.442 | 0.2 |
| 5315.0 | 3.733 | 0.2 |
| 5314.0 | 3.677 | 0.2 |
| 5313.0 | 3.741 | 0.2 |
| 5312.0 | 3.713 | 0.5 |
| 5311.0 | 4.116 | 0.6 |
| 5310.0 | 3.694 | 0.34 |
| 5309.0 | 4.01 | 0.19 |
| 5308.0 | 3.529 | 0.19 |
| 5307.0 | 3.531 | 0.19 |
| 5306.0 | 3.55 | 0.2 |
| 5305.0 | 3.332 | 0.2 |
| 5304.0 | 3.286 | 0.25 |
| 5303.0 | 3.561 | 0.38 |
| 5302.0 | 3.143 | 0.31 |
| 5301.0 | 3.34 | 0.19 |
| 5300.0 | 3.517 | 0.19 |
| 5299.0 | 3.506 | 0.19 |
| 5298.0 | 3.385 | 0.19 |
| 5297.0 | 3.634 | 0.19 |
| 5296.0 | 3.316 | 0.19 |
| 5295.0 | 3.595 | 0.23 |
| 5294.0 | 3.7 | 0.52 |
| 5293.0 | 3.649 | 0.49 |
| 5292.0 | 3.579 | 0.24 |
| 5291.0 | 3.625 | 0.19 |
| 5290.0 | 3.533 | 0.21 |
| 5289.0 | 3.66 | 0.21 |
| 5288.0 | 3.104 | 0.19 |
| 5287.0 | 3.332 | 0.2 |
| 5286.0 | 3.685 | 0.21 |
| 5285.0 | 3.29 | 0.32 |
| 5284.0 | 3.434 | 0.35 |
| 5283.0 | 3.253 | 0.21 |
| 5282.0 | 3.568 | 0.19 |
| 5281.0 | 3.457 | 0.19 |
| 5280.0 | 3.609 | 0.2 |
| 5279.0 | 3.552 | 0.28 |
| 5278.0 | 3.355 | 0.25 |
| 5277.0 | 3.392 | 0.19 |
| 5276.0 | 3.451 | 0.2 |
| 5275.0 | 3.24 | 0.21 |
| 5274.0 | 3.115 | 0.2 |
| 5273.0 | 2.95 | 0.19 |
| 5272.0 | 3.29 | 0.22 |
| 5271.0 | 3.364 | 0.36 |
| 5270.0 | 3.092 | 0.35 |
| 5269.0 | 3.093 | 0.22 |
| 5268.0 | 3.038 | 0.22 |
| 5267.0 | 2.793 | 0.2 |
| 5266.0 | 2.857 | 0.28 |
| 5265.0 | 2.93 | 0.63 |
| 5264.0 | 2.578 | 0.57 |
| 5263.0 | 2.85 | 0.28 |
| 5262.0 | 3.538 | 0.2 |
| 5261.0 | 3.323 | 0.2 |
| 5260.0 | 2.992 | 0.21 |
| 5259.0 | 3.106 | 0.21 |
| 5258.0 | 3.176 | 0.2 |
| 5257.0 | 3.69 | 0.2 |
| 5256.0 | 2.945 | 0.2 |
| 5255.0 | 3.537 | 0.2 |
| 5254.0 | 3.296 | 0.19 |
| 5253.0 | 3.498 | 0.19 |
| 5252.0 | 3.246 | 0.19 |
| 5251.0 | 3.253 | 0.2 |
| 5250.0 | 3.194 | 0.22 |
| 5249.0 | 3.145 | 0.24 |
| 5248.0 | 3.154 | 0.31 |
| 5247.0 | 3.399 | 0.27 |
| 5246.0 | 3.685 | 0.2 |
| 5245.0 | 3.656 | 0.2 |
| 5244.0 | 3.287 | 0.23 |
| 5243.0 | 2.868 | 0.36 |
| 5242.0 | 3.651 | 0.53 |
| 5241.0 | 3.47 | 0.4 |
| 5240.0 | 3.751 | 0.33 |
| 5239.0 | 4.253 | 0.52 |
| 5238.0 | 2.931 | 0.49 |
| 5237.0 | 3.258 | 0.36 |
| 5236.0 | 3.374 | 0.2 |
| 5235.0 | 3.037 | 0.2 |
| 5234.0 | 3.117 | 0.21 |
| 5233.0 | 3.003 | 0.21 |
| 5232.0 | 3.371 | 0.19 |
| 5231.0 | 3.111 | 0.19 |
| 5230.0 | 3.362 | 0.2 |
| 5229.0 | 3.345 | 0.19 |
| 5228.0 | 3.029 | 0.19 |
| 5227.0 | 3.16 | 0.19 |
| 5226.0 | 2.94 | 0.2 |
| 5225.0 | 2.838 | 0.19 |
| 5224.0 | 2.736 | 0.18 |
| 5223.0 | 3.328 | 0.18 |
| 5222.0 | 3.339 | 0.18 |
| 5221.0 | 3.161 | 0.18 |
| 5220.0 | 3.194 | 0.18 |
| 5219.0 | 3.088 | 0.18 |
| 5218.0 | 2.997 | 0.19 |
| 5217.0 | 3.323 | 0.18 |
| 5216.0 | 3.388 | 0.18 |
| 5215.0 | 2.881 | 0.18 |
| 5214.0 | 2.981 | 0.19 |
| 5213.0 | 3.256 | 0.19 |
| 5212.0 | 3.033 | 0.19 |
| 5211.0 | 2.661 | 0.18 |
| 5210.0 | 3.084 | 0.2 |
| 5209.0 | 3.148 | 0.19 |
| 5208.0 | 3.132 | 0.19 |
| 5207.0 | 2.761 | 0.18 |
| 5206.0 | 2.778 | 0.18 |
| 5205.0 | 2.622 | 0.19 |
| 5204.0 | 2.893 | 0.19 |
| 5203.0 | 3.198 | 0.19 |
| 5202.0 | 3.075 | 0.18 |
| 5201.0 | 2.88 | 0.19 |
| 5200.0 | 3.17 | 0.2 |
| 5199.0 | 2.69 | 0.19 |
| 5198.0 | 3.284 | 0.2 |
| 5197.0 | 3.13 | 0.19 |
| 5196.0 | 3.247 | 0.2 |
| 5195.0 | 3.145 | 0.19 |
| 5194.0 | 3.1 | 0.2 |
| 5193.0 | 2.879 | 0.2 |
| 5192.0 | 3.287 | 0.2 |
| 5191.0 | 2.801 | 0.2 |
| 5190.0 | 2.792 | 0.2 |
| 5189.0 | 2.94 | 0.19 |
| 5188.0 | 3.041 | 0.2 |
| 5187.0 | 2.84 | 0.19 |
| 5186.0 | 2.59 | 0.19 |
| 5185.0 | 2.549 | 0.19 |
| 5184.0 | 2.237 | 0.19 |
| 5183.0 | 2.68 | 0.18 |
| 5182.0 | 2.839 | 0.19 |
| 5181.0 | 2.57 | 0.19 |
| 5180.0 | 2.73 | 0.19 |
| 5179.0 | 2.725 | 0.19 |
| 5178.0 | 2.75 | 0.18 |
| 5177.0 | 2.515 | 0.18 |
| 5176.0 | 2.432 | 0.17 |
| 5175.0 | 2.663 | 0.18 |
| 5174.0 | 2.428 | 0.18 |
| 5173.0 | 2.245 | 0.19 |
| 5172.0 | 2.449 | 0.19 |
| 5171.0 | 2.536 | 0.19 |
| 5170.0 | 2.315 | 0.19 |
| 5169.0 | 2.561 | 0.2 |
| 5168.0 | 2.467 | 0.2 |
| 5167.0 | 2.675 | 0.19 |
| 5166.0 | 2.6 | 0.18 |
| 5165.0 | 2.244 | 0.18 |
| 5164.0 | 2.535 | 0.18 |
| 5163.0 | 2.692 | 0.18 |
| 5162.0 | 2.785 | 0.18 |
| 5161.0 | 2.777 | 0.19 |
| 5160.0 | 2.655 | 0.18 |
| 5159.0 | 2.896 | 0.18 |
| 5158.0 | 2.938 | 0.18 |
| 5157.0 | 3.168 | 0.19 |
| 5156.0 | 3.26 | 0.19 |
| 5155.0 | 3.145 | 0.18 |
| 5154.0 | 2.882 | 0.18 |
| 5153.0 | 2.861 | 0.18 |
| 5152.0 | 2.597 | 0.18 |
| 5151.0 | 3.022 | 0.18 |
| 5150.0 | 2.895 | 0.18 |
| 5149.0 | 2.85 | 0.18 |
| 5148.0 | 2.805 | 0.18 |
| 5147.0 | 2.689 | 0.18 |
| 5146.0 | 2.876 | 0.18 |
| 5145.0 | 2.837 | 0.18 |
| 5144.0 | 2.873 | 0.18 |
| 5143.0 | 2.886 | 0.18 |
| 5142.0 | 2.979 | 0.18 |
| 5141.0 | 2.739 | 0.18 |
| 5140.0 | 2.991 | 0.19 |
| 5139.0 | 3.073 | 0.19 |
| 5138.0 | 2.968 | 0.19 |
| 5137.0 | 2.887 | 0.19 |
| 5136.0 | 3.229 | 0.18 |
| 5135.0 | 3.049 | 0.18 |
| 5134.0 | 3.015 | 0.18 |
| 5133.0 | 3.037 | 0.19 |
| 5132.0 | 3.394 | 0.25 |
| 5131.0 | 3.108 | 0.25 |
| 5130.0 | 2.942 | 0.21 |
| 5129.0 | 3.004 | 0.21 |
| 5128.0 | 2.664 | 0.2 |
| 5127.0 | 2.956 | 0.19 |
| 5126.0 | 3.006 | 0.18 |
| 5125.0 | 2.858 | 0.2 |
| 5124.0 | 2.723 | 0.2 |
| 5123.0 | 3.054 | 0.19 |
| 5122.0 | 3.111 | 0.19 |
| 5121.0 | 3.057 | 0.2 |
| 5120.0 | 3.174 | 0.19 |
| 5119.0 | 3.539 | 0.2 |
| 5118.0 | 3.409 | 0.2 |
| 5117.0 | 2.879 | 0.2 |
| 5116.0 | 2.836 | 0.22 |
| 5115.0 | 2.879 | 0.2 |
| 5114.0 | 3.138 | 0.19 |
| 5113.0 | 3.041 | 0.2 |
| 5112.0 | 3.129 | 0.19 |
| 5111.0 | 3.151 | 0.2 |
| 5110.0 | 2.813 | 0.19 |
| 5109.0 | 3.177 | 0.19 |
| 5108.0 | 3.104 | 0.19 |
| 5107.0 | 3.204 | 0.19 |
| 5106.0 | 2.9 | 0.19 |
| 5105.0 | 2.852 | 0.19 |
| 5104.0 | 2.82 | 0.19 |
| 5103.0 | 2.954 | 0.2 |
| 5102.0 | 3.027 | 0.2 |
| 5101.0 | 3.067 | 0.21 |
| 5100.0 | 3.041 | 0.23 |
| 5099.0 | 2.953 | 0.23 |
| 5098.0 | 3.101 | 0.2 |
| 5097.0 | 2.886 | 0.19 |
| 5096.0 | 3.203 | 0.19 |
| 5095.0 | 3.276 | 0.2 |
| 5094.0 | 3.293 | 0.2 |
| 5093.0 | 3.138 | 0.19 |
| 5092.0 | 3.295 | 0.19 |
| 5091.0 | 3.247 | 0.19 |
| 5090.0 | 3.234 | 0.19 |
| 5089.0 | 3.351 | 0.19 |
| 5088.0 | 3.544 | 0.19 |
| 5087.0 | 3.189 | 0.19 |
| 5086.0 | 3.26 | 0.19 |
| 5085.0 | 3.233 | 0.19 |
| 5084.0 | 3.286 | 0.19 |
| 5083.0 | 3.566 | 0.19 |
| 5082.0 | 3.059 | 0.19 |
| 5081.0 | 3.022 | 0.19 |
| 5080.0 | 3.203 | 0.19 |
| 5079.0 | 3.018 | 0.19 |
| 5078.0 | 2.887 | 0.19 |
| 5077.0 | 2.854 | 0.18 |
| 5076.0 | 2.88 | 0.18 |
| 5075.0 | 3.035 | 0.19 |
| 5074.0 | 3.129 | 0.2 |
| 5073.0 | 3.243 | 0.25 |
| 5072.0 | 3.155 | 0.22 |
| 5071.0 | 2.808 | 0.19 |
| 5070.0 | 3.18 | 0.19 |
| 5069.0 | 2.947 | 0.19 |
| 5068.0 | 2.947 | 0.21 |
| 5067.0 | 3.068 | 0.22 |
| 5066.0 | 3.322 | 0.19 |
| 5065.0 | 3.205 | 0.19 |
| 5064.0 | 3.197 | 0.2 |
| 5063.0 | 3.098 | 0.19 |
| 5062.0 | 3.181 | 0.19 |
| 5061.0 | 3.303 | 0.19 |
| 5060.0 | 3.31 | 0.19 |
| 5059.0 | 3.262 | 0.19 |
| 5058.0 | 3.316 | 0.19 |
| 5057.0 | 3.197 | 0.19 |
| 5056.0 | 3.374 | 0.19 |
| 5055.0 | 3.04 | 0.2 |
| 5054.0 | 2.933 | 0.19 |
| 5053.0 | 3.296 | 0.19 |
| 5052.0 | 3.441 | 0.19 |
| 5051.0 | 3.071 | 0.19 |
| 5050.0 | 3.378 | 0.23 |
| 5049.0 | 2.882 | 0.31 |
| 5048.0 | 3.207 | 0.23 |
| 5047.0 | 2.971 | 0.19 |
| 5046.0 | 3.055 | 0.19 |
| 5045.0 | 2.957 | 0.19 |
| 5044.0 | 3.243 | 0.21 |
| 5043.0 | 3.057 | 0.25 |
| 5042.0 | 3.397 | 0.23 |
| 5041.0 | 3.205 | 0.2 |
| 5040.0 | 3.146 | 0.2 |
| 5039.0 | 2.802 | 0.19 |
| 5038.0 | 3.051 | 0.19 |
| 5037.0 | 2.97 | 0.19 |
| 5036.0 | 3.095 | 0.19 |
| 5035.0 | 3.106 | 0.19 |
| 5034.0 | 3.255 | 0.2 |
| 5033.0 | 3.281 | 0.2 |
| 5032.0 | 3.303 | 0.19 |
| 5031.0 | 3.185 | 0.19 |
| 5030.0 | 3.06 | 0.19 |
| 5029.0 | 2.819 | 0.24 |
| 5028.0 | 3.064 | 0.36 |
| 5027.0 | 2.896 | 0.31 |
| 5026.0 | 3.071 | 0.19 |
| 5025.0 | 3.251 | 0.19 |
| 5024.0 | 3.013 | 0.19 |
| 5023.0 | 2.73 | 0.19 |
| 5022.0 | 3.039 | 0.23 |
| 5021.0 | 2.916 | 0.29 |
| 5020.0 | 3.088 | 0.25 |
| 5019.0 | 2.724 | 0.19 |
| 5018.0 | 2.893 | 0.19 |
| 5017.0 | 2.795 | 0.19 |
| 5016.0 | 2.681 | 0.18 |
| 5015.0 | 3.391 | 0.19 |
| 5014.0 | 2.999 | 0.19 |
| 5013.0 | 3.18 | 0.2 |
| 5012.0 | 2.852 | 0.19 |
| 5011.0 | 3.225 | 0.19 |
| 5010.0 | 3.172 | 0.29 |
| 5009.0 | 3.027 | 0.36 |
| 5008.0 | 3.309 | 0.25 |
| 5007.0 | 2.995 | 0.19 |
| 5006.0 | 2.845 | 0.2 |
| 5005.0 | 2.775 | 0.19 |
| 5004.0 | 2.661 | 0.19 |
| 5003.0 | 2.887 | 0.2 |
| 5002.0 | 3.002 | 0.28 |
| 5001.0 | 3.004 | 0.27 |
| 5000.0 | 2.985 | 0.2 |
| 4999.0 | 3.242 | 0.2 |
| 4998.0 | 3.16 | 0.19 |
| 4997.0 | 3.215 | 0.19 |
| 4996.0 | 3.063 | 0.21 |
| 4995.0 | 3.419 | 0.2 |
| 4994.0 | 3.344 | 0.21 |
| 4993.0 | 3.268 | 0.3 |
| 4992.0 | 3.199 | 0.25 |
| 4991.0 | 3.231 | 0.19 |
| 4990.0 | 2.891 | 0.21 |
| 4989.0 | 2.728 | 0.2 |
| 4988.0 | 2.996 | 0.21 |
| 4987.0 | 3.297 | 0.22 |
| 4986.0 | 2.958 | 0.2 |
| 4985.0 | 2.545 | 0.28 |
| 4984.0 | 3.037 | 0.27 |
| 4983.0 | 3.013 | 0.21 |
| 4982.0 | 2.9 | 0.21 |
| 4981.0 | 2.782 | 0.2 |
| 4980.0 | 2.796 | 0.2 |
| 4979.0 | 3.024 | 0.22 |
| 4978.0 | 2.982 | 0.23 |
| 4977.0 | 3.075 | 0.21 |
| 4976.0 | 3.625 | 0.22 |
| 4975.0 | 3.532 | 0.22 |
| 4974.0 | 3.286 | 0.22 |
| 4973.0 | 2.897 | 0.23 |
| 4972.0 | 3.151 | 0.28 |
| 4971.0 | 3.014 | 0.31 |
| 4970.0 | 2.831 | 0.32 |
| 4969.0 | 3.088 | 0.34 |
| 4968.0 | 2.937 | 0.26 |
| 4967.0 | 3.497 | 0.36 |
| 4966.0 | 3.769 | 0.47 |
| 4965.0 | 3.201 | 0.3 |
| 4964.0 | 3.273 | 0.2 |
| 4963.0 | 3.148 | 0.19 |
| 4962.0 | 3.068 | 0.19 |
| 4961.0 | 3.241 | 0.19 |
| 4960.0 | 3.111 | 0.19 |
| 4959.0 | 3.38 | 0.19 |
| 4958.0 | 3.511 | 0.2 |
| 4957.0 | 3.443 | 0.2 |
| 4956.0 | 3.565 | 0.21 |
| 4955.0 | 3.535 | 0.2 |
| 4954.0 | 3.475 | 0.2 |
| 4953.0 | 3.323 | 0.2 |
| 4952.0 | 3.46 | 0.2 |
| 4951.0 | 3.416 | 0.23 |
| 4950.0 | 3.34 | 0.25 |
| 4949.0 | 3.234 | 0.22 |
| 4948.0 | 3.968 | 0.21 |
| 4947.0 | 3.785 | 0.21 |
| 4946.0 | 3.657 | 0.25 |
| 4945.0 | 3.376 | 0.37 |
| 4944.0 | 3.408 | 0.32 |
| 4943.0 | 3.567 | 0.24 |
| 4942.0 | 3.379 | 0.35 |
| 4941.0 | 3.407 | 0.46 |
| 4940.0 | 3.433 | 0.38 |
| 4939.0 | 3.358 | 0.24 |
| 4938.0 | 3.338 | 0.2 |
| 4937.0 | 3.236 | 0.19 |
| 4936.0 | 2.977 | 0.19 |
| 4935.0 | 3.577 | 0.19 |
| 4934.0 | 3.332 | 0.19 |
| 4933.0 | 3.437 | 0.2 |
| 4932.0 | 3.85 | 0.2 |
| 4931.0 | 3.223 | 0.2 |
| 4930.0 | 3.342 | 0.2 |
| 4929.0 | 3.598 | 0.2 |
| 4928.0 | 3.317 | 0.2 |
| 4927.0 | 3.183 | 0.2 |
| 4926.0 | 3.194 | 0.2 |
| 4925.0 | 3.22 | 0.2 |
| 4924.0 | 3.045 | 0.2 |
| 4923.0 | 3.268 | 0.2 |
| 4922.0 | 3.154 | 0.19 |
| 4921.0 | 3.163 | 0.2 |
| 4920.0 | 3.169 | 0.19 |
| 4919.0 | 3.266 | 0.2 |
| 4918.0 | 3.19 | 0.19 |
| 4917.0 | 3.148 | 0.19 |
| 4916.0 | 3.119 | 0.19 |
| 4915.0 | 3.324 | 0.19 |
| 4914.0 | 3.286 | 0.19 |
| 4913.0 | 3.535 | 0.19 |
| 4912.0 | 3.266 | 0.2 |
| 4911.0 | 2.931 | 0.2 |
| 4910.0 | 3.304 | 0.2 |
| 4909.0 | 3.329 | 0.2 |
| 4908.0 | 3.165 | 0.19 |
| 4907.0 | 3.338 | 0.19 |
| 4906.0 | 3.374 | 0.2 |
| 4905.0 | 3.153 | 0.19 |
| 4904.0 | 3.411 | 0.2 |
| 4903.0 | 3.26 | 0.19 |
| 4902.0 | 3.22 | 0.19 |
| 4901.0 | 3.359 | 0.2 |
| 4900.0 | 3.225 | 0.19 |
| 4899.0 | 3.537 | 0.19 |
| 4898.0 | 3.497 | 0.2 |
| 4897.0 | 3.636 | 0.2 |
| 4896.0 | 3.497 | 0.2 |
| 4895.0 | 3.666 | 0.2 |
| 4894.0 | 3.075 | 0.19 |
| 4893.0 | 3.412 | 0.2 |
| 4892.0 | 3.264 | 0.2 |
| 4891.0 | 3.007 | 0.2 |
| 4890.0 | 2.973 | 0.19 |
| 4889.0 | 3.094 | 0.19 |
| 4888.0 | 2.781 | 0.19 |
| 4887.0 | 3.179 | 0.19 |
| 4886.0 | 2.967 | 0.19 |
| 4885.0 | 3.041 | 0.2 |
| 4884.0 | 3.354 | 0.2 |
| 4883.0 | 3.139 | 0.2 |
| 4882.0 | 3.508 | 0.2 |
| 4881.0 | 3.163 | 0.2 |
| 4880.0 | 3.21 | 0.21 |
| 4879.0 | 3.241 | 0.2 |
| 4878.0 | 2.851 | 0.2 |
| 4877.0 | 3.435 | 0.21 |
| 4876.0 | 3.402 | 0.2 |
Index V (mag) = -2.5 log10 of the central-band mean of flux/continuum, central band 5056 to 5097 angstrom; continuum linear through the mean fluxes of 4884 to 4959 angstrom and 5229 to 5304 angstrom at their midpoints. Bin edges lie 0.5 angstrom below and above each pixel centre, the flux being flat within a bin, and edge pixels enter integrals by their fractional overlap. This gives 0.05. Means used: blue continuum 3.33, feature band 3.17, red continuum 3.33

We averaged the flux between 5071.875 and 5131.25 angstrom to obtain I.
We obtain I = 3.09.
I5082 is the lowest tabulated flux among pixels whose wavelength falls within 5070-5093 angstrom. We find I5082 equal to 2.808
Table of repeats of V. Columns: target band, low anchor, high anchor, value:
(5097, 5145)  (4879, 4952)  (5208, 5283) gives 0.08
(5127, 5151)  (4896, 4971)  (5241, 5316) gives 0.14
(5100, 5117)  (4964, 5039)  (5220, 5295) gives 0.05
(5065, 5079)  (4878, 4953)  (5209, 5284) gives 0.08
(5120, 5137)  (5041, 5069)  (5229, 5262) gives 0.07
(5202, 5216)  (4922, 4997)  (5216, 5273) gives 0.09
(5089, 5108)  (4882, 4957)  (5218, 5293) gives 0.07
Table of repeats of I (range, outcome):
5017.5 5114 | 3.11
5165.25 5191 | 2.61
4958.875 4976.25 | 3.22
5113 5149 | 2.99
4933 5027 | 3.17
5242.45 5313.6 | 3.37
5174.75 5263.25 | 3.09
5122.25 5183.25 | 2.81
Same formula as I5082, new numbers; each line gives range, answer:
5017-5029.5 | 2.724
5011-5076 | 2.681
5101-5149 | 2.664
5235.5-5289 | 2.578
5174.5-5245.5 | 2.237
